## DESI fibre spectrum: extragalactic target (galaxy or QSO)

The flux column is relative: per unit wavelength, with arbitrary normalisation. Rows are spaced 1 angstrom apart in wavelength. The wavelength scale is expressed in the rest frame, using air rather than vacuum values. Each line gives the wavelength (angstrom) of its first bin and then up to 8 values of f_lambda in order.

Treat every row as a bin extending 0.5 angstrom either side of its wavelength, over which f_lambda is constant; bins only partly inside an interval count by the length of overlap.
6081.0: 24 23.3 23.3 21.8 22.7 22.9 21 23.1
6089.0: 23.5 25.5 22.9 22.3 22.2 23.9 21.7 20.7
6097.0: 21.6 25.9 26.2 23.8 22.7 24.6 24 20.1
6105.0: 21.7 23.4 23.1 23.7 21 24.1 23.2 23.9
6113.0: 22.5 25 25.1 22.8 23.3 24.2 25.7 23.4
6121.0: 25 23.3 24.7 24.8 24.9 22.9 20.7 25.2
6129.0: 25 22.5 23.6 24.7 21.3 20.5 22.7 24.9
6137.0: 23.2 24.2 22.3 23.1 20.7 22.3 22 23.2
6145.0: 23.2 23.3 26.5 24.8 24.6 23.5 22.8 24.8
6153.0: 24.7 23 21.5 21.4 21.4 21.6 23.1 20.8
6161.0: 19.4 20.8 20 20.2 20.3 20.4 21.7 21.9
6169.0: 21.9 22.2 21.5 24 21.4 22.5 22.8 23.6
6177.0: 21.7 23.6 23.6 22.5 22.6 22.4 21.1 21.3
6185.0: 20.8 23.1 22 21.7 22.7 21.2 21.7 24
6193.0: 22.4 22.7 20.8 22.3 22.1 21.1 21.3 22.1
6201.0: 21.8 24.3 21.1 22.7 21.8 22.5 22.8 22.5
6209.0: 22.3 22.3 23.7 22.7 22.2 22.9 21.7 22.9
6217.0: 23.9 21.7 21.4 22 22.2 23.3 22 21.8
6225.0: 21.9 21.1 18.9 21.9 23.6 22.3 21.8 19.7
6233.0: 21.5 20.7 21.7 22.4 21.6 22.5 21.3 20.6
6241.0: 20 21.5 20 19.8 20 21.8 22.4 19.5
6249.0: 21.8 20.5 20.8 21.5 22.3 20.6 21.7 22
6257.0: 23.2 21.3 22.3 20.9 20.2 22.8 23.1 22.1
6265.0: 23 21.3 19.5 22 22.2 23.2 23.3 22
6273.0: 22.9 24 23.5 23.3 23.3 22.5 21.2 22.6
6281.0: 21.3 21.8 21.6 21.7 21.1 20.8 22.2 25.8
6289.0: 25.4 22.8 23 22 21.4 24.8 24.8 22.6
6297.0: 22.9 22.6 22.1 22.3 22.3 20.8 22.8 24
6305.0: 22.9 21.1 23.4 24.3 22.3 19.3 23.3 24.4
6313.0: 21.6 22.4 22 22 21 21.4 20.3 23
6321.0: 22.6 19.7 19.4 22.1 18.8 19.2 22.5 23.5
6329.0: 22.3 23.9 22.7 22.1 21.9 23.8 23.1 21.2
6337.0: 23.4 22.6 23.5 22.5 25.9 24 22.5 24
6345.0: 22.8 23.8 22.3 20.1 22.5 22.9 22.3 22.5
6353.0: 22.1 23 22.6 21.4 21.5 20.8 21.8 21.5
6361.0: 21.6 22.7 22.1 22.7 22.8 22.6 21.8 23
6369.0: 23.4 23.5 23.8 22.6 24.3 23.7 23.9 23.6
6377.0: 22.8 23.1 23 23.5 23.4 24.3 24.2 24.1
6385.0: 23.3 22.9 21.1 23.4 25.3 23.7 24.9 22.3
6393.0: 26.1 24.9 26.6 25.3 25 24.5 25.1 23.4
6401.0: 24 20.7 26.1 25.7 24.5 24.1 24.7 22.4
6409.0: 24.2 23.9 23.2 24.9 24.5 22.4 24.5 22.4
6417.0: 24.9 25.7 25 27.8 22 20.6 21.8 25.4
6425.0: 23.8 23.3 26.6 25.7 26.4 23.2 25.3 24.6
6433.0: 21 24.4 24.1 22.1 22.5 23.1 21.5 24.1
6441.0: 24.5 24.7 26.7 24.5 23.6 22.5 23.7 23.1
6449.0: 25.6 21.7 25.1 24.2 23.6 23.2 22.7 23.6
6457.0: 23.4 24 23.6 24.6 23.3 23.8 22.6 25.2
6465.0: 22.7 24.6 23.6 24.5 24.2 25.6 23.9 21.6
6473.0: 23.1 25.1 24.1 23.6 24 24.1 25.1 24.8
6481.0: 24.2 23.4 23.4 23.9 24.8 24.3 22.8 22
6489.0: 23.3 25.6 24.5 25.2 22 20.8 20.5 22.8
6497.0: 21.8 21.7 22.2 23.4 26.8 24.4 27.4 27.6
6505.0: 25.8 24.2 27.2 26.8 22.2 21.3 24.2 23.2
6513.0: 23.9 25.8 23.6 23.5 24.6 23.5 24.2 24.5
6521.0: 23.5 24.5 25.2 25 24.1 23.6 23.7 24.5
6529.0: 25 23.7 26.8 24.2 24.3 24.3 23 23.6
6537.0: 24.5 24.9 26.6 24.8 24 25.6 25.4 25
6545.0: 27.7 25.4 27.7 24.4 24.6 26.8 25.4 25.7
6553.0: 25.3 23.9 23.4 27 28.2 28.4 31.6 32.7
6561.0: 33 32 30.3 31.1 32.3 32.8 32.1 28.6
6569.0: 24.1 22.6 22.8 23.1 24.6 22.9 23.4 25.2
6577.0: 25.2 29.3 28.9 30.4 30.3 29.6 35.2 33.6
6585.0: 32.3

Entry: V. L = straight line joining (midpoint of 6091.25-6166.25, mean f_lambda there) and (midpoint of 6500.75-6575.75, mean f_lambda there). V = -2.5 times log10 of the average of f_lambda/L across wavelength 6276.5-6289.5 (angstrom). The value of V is 0.08 mag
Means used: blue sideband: 23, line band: 22.4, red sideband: 25.7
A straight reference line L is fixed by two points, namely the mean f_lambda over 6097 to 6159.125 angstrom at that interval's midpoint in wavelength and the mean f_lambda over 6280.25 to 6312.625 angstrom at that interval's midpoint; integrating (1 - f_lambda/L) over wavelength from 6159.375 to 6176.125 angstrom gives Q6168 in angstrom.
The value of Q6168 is 1.26 angstrom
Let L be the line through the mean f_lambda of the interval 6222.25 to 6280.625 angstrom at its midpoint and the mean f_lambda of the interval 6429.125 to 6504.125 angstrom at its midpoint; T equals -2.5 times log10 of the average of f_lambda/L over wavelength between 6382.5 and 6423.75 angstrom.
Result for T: -0.04 mag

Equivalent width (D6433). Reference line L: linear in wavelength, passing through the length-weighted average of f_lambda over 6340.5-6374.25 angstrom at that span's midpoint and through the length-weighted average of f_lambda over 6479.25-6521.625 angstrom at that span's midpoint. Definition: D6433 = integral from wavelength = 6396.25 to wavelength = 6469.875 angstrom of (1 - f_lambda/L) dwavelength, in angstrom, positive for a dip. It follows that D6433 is -1.95 angstrom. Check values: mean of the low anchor 22.7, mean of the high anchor 24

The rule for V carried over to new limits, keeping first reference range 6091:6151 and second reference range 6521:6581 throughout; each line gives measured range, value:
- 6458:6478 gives 0.08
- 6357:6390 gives 0.09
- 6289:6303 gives 0.08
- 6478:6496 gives 0.10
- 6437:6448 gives 0.08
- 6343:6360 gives 0.12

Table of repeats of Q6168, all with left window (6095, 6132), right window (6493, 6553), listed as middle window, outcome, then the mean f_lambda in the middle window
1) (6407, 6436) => 0.25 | 24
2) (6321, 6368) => 3.49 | 22.3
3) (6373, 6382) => 0.25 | 23.5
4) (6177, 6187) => 0.60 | 22.3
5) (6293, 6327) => 2.73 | 22.1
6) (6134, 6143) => 0.33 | 22.7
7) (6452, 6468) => 0.44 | 23.7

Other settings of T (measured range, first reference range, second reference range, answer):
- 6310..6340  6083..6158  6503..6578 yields 0.114 mag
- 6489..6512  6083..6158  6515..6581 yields 0.077 mag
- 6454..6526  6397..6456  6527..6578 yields 0.052 mag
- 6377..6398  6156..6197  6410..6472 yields -0.023 mag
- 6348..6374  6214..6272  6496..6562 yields 0.031 mag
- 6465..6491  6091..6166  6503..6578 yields 0.059 mag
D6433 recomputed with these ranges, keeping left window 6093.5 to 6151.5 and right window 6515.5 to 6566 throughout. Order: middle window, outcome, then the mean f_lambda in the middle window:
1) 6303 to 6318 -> 1.3 angstrom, 22.4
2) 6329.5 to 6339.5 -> 0.8 angstrom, 22.8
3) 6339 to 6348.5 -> 0.6 angstrom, 23.1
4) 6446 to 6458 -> 0.9 angstrom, 23.6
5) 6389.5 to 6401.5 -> 0.2 angstrom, 24.7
